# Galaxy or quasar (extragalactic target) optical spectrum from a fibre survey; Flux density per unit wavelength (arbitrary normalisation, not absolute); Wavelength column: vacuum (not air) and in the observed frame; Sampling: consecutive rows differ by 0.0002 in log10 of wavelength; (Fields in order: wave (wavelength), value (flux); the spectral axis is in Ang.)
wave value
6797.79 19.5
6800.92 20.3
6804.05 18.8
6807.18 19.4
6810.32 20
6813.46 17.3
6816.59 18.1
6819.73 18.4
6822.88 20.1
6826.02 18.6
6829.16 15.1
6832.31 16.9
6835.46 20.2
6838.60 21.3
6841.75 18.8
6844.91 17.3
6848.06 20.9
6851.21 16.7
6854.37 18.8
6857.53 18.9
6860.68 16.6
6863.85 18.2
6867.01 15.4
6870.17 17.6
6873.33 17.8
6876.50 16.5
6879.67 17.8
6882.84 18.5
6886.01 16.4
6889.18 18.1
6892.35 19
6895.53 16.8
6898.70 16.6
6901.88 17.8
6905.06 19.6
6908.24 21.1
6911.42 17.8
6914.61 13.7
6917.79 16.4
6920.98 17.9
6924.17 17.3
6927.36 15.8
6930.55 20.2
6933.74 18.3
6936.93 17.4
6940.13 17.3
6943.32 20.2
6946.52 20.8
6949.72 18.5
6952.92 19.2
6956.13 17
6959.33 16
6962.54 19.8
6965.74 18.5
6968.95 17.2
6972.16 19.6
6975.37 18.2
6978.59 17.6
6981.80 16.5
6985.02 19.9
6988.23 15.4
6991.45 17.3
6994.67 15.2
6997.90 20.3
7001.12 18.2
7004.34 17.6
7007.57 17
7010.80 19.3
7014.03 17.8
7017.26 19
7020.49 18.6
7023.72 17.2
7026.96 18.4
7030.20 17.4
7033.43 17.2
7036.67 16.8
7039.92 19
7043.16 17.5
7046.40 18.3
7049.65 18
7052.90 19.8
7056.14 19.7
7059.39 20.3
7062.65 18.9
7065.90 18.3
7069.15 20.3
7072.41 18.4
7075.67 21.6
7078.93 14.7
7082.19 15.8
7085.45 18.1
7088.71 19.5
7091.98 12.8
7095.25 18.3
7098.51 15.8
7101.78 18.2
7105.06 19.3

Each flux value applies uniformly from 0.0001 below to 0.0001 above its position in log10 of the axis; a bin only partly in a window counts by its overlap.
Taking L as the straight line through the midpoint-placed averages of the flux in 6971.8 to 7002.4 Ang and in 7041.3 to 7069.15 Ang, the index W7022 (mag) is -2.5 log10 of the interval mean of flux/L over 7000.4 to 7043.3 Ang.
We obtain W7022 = 0.02 mag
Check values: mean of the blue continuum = 17.7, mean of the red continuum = 18.9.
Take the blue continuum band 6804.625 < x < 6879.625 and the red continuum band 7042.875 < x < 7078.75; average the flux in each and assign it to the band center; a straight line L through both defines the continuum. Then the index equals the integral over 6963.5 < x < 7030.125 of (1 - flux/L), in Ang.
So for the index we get 3.1 Ang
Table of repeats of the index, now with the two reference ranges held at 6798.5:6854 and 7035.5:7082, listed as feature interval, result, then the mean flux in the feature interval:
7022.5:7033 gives 0.56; 17.6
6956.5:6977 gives 0.57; 18.1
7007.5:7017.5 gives 0.14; 18.4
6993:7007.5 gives 0.71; 17.7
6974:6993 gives 1.20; 17.5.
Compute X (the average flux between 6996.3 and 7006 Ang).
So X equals 18.7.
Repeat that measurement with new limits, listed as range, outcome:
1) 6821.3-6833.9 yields 17.7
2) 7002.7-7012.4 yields 18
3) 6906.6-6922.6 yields 17.4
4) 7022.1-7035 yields 17.6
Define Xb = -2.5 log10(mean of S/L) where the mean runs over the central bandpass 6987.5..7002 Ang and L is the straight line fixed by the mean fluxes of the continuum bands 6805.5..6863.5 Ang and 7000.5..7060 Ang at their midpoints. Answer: 0.06 mag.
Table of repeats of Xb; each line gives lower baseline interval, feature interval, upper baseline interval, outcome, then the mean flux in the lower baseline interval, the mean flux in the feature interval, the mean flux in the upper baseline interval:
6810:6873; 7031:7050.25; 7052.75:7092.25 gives 0.039 mag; 18.2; 17.8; 18.5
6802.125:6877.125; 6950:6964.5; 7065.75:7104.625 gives -0.005 mag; 18.3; 18.1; 17.7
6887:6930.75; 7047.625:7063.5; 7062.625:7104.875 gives -0.094 mag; 17.6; 19.3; 17.8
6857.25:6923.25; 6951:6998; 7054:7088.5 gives 0.017 mag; 17.5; 17.8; 18.7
